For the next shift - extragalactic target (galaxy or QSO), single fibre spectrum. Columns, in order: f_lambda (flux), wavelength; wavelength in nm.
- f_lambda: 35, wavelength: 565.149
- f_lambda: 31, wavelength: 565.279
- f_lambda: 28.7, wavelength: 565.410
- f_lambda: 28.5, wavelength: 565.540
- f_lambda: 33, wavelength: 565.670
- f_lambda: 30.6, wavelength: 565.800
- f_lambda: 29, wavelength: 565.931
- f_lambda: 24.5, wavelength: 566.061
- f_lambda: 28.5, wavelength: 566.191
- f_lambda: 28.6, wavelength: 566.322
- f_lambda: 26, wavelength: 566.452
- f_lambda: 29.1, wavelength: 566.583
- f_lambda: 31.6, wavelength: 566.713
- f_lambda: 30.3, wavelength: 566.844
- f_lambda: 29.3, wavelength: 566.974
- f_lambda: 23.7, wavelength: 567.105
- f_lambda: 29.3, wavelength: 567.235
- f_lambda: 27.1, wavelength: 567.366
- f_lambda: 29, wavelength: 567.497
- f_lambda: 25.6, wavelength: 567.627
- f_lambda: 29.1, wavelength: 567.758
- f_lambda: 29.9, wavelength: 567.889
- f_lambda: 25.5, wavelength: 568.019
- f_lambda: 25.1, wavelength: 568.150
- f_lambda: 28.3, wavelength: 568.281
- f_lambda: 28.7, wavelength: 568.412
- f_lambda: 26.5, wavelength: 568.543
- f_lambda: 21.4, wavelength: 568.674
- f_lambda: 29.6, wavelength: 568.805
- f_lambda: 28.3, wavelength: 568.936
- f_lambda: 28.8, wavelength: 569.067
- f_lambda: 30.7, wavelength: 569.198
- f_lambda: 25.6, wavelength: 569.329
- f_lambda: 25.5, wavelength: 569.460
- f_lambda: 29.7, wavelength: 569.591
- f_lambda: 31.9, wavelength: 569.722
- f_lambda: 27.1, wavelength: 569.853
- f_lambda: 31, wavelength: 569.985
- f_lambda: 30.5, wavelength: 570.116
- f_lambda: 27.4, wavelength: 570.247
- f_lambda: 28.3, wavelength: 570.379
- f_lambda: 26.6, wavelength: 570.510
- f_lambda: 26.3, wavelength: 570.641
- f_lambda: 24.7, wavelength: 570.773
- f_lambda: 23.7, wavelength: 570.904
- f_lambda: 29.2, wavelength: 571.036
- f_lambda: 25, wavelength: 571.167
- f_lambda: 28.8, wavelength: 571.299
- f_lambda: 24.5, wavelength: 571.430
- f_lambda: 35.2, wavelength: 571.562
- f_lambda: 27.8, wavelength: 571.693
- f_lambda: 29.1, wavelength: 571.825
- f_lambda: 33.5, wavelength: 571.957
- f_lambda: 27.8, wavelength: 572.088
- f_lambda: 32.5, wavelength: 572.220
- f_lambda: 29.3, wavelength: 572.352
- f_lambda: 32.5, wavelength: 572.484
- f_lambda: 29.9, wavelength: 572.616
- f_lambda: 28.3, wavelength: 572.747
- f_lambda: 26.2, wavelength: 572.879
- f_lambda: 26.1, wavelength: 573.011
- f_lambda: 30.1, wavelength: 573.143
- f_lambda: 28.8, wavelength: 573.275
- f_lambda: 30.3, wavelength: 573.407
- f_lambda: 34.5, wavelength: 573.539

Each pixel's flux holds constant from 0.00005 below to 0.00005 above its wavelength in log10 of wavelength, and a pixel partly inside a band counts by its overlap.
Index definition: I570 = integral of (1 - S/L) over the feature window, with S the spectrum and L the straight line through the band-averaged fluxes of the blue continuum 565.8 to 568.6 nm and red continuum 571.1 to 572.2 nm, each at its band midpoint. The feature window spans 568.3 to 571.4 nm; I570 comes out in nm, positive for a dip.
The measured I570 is 0.112 nm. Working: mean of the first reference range 27.9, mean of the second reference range 29.1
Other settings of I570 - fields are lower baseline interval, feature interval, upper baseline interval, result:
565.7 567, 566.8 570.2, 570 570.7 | 0.056 nm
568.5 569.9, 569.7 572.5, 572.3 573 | -0.018 nm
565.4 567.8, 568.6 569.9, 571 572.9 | 0.048 nm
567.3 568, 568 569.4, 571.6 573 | 0.058 nm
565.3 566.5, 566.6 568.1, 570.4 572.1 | 0.015 nm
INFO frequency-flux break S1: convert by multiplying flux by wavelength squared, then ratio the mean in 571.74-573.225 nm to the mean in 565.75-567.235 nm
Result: 1.1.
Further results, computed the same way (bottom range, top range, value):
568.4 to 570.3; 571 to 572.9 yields 1.05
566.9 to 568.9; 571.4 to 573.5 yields 1.11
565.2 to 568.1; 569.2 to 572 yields 1.00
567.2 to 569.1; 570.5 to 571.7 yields 1.00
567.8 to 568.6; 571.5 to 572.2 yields 1.14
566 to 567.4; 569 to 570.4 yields 1.04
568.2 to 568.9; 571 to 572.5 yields 1.11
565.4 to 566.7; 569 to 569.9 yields 1.00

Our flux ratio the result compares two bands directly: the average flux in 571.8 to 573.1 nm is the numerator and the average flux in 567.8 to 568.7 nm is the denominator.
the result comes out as 1.1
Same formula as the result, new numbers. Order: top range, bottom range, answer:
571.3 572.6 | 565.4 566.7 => 1.05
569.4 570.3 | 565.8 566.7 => 1.04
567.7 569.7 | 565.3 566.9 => 0.95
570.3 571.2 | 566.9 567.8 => 0.95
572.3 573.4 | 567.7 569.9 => 1.04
